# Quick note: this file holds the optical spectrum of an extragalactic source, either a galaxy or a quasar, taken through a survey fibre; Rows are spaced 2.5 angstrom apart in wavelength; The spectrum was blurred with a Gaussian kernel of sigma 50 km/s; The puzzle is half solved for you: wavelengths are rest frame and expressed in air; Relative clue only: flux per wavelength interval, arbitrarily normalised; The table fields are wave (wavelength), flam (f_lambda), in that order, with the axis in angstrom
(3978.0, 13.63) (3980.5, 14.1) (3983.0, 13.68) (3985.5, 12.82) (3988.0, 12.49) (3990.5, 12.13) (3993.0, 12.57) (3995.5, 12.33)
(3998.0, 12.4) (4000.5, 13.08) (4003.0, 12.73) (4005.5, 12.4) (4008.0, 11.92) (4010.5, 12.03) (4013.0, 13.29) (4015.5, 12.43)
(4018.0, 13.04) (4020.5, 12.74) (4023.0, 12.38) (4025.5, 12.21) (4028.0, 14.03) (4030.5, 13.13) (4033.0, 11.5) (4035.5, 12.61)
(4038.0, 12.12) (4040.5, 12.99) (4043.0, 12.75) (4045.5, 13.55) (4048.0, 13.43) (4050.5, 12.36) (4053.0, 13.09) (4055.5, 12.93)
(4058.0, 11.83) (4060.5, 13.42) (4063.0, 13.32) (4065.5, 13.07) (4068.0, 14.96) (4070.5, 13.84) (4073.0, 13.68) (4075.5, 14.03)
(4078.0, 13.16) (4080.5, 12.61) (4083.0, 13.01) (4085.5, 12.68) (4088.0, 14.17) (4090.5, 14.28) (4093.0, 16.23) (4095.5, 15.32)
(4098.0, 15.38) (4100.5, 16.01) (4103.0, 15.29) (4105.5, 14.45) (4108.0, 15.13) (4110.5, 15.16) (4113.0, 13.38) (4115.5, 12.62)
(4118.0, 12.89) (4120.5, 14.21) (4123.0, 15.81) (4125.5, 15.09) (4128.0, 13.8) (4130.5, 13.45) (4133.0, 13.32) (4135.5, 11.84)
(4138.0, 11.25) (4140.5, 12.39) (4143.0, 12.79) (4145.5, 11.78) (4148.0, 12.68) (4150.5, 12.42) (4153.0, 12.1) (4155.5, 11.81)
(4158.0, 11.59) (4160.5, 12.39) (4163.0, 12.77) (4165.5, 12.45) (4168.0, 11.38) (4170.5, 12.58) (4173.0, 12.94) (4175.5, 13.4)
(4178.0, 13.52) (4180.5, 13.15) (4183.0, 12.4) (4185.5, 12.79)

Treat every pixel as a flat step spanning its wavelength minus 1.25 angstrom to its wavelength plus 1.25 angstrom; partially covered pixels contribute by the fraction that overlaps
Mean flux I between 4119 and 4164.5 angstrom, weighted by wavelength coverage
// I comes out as 12.9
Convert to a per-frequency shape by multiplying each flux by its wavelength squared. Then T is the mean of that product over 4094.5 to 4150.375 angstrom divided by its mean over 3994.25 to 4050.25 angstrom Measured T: 1.14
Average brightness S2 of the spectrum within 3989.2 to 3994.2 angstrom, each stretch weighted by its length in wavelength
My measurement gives 12.3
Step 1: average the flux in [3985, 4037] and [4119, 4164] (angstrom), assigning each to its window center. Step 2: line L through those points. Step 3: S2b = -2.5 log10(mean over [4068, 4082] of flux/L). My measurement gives -0.07 mag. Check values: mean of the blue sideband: 12.6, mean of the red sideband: 12.9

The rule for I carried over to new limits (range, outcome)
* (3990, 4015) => 12.5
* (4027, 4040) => 12.7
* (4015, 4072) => 13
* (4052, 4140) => 13.8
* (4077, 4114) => 14.4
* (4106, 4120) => 13.9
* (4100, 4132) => 14.4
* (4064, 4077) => 13.9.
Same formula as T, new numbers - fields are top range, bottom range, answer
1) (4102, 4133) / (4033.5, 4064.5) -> 1.15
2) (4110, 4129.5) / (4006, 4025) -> 1.18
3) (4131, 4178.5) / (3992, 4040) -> 1.05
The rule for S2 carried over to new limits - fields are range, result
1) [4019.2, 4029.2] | 12.8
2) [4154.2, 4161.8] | 11.9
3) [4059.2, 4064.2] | 13.4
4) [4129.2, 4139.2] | 12.5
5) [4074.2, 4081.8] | 13.3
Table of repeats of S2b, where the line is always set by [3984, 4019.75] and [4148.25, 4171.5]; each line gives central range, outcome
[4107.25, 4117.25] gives -0.138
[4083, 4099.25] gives -0.178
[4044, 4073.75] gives -0.072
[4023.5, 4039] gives -0.009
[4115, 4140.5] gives -0.097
